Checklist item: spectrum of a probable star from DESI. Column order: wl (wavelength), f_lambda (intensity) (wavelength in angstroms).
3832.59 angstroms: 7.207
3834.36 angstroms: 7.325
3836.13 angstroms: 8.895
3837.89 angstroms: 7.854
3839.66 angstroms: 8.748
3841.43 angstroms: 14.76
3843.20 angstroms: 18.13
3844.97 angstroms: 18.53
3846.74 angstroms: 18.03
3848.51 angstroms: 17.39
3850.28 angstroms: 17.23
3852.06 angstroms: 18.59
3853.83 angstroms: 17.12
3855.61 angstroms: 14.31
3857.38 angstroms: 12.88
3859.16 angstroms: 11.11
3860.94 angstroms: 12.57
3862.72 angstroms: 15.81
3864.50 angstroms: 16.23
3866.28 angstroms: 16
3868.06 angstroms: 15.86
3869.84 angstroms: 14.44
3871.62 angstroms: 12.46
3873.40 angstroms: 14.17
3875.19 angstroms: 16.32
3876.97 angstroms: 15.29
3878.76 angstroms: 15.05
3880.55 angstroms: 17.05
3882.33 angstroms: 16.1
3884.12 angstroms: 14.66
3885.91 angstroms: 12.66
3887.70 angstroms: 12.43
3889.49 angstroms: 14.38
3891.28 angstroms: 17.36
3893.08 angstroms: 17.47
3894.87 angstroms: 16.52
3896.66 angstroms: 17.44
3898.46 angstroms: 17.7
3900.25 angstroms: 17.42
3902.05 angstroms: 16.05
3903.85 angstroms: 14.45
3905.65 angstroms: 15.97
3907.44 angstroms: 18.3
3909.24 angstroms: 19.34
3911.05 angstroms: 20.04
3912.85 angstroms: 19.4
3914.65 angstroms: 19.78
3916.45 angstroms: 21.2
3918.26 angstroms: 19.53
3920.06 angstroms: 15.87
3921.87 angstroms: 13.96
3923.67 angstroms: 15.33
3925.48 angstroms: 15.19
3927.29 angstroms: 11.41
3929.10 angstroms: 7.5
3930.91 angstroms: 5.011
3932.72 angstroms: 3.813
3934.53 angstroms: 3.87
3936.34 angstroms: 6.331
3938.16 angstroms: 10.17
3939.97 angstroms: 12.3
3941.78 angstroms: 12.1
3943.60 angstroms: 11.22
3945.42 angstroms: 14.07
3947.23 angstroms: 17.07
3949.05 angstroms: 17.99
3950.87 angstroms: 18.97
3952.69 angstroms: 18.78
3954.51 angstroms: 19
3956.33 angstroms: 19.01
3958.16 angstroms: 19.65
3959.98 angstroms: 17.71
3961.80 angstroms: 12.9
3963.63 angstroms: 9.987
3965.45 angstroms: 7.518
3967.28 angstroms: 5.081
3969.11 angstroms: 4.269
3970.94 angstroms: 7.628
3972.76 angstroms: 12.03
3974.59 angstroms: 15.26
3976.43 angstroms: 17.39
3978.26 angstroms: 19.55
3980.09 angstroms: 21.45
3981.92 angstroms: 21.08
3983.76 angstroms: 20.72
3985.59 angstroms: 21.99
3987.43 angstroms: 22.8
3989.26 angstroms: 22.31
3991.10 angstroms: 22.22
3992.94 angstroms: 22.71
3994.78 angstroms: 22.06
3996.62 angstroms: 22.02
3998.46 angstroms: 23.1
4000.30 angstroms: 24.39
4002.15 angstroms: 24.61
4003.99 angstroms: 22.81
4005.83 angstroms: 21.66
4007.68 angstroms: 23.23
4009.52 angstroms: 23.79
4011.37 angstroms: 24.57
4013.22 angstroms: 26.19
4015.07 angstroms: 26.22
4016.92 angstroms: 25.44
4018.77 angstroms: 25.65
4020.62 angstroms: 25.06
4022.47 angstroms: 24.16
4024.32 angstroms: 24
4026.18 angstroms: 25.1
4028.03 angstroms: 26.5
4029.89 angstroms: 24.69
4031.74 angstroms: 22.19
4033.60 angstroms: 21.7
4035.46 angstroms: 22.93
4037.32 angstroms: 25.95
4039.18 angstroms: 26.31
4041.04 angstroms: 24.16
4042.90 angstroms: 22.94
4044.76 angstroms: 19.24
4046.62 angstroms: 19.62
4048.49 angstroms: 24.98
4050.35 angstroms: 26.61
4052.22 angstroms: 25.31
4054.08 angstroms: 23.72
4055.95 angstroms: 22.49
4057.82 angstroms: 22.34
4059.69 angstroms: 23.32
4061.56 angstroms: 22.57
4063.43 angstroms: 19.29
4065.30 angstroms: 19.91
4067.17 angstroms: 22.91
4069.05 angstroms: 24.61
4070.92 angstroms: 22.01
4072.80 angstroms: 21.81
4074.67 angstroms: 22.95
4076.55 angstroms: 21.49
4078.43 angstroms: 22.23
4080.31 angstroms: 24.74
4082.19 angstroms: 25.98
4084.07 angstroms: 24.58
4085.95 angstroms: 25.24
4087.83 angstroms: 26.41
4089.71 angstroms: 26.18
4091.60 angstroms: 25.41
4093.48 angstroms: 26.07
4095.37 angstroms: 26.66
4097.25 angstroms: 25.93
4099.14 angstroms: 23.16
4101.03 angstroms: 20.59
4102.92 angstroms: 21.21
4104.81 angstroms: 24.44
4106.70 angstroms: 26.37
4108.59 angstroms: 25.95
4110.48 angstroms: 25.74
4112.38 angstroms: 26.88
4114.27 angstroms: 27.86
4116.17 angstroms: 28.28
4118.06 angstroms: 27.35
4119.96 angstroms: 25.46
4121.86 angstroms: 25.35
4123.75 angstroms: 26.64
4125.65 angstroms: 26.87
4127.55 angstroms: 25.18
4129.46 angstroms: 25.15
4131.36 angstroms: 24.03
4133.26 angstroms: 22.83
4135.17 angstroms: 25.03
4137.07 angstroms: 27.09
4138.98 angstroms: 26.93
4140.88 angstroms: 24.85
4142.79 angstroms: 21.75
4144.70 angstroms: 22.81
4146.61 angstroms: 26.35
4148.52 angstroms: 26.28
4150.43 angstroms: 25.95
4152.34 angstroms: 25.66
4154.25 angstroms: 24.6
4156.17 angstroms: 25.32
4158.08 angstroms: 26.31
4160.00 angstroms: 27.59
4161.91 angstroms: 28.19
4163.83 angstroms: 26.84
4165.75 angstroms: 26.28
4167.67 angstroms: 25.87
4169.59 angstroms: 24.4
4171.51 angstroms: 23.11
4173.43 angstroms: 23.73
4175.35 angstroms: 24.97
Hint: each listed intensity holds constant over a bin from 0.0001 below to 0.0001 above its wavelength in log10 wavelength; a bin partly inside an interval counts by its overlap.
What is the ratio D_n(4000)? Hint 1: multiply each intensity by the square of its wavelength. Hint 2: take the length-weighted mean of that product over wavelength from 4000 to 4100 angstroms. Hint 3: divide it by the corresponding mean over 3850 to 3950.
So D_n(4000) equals 1.76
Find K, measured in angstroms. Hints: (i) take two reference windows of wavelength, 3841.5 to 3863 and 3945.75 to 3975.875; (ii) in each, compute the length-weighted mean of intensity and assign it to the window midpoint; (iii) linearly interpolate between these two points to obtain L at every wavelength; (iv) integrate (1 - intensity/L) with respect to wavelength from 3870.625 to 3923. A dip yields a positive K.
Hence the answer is -4.8 angstroms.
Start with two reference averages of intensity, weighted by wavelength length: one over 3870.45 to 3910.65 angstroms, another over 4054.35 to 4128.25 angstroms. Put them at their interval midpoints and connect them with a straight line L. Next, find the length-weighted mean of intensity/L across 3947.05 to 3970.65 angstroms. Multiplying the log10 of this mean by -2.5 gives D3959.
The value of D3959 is 0.30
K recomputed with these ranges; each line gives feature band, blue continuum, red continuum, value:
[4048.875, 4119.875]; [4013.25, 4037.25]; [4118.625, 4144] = 1.7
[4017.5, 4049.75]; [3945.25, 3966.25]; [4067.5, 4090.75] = -4.3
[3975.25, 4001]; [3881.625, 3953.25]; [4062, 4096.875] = -4.0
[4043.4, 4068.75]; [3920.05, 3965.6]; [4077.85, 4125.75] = -0.8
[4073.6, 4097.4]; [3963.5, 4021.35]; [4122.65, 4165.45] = -1.5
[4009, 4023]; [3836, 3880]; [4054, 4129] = -2.5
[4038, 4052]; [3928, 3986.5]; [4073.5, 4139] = -2.2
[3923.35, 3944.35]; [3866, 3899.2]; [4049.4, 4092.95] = 9.9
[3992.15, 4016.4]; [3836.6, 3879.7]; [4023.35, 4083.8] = -2.9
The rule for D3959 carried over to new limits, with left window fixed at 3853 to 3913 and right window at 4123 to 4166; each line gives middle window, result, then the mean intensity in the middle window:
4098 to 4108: 0.032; 23.3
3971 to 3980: 0.214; 15.8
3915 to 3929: 0.092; 15.7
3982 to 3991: -0.121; 21.9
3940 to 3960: 0.100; 16.6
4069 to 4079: 0.027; 22.3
